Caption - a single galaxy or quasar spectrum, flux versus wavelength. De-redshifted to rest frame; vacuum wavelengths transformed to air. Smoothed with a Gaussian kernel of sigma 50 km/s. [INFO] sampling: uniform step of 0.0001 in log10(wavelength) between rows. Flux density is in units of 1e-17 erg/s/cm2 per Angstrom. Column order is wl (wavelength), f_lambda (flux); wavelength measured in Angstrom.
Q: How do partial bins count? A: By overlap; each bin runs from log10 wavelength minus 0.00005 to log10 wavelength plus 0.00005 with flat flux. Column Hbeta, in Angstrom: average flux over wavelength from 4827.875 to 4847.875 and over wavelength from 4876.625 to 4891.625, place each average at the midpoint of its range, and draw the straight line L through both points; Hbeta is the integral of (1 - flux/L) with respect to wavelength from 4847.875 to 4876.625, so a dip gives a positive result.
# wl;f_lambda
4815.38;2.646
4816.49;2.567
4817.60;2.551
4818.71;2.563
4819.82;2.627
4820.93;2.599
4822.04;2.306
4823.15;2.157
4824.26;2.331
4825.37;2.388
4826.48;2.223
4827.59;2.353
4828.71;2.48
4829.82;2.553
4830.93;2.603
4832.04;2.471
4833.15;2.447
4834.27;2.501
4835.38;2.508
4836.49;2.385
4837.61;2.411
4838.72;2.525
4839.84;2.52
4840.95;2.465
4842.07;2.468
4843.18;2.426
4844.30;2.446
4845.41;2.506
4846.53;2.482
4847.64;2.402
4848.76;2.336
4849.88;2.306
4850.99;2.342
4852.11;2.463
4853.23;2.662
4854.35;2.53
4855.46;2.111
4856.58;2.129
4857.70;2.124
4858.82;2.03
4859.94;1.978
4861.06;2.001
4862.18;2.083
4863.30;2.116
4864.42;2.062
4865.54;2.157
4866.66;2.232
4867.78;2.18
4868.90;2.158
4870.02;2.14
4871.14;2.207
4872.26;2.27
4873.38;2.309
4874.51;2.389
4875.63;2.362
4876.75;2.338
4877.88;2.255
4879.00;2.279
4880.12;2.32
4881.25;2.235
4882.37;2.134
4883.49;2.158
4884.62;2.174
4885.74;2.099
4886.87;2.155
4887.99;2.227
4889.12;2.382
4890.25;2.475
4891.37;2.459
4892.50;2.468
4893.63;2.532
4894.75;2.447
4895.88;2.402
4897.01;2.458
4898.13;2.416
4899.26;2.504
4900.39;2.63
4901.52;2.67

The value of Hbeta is 1.59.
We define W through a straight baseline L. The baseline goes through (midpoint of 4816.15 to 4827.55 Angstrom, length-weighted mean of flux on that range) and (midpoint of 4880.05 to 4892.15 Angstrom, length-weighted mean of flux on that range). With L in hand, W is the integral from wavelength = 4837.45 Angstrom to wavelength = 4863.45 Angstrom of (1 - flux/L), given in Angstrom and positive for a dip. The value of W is 0.2 Angstrom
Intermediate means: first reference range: 2.43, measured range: 2.33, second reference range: 2.26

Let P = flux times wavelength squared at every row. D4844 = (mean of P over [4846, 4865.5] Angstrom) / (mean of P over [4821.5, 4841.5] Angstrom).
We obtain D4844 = 0.93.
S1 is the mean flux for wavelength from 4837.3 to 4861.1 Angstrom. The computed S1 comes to 2.35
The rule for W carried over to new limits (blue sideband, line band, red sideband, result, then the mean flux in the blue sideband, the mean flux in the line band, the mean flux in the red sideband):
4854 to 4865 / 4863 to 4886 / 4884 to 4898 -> 0.1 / 2.11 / 2.22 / 2.36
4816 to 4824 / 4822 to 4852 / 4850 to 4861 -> -0.7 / 2.47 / 2.42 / 2.25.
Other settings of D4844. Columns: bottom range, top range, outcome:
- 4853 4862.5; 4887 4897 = 1.13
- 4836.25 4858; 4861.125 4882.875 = 0.93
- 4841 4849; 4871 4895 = 0.96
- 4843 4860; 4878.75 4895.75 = 1.00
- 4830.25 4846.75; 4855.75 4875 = 0.88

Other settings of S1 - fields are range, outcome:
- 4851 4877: 2.22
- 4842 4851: 2.42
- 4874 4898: 2.32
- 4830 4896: 2.32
